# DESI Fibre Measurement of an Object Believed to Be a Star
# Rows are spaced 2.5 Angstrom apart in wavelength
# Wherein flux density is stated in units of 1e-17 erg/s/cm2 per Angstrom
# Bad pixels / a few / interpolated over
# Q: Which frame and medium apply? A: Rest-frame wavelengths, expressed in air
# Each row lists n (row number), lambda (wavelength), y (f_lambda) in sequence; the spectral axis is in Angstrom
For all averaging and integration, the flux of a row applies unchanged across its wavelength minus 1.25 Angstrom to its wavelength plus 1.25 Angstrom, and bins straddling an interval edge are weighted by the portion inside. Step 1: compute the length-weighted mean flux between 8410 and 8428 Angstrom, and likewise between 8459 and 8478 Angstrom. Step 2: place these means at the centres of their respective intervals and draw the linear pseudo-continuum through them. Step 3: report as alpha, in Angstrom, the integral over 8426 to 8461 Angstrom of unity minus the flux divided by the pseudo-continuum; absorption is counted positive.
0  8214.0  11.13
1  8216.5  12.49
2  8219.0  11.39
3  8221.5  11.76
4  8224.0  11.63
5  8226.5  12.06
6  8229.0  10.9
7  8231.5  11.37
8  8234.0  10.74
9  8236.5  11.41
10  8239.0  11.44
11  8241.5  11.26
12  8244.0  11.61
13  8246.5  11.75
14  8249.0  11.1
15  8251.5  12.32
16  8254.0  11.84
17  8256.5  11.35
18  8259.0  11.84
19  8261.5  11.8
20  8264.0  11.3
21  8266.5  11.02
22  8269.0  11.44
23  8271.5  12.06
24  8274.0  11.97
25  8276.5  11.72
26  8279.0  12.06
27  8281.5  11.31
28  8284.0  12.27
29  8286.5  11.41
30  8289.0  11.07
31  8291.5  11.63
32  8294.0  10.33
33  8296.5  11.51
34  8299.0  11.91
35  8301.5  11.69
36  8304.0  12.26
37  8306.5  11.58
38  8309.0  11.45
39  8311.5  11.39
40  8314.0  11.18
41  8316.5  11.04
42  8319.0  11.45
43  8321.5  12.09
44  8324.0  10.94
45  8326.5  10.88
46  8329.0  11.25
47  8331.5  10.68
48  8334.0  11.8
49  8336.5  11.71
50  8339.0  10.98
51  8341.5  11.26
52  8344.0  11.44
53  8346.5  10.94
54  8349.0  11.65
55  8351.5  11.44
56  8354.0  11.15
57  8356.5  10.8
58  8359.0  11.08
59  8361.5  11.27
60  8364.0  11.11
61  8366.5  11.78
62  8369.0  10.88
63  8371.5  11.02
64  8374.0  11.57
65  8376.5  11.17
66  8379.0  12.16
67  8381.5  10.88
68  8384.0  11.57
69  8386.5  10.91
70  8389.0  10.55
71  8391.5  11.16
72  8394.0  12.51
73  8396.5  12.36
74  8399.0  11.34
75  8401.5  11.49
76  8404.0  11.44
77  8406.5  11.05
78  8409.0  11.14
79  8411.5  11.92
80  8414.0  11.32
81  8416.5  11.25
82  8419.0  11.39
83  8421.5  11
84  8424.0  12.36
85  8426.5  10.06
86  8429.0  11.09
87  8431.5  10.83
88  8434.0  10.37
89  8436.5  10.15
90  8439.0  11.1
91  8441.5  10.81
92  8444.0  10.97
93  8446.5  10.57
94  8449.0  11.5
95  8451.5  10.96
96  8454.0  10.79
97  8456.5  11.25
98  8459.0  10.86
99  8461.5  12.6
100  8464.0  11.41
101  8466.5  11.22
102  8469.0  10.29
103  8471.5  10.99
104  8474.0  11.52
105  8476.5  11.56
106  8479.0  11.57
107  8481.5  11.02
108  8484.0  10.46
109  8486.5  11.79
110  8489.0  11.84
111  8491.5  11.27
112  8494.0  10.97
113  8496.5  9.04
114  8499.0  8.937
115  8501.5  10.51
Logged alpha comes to 1.4 Angstrom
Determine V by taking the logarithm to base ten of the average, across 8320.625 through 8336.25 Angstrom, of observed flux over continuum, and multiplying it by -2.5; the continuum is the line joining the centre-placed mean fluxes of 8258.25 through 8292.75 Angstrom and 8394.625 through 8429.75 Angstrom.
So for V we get 0.02 mag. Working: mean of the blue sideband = 11.6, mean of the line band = 11.3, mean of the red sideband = 11.4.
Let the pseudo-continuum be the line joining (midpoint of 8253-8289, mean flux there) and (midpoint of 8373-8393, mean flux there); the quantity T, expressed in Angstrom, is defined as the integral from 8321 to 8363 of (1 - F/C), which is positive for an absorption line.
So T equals 0.6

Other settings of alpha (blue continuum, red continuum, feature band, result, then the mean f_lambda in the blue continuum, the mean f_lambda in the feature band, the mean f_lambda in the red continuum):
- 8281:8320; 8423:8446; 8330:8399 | -1.0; 11.5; 11.3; 10.8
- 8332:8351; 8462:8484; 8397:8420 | -0.2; 11.4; 11.4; 11.2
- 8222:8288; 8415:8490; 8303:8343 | 0.2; 11.6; 11.4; 11.1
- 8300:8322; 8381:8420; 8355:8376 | 0.5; 11.6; 11.2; 11.4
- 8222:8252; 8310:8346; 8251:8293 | -1.0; 11.5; 11.7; 11.3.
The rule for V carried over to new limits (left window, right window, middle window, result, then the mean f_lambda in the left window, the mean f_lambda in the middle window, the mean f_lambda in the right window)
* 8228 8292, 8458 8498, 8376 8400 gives -0.02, 11.5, 11.5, 11.1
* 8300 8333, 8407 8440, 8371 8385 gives -0.02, 11.4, 11.4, 11.1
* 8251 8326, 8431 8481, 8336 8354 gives 0.01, 11.6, 11.3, 11.1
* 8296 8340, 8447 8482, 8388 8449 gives 0.01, 11.4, 11.2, 11.2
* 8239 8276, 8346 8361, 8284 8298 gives 0.02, 11.6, 11.3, 11.2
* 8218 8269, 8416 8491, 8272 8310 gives -0.02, 11.5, 11.6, 11.1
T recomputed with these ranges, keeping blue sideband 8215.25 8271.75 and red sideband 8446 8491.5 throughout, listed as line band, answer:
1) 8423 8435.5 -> 0.44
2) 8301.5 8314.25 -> -0.17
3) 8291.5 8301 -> 0.12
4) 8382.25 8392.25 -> 0.28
